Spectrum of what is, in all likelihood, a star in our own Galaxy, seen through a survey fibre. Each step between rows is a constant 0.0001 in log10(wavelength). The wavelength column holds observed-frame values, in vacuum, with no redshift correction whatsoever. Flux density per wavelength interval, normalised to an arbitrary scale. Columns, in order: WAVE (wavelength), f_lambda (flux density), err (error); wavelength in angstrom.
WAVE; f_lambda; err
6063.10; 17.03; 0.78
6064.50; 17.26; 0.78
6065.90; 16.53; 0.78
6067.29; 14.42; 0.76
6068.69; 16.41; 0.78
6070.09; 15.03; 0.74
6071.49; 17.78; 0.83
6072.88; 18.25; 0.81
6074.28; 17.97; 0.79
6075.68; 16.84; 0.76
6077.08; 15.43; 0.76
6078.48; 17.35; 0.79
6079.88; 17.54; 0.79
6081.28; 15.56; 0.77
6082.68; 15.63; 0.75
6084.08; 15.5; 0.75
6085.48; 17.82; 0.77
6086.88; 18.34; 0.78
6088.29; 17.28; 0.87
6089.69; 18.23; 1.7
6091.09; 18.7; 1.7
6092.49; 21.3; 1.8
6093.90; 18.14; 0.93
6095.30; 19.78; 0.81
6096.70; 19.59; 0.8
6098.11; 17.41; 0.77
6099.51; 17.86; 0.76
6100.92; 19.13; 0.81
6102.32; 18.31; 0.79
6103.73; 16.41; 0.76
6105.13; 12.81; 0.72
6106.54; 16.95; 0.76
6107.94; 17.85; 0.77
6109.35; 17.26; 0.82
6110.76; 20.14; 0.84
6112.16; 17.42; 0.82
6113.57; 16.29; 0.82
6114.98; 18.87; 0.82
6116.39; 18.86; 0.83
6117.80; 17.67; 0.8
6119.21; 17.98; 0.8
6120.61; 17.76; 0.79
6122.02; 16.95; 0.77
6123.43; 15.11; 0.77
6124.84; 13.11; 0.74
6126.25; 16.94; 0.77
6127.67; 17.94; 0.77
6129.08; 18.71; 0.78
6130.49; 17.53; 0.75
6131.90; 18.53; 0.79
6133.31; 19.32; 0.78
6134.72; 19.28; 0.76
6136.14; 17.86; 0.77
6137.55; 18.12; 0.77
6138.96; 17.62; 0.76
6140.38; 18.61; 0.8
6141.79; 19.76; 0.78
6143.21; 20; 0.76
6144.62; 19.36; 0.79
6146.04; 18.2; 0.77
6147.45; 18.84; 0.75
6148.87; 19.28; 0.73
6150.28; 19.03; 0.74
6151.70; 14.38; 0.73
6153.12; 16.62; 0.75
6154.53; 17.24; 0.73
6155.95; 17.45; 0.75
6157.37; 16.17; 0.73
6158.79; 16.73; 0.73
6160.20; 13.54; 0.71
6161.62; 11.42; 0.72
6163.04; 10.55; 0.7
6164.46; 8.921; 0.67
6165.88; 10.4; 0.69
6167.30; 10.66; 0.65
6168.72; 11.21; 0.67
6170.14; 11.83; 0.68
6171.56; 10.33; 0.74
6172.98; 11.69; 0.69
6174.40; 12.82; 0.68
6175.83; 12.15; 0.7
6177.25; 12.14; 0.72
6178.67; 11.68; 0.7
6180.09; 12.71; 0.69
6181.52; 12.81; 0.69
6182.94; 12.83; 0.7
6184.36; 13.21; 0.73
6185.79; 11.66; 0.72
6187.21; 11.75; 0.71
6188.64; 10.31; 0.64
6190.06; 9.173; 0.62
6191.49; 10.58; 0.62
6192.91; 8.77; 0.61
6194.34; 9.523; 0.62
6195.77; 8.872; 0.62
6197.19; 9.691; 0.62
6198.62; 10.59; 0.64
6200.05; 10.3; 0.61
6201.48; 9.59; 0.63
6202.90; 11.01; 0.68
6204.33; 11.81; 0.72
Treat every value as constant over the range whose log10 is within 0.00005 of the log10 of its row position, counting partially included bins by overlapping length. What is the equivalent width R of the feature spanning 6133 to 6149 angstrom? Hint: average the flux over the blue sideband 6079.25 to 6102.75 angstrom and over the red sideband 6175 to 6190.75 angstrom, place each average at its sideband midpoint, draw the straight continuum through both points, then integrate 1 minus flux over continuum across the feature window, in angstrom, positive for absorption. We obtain -4.6 angstrom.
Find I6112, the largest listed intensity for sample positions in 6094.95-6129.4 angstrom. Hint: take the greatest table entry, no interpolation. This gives 20.14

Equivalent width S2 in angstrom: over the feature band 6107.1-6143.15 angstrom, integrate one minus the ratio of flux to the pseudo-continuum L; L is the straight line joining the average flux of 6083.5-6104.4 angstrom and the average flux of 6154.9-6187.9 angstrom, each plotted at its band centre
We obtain -4.5 angstrom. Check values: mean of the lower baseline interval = 18.3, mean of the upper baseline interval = 12.4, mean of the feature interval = 17.9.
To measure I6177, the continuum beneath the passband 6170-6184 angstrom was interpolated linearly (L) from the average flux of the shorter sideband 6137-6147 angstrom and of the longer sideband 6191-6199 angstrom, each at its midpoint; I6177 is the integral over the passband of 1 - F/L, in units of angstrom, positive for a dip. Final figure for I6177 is 0.6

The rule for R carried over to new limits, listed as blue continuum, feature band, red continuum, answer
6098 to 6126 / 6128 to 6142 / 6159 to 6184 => -3.1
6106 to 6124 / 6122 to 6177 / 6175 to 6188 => -2.7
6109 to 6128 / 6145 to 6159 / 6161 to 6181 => -4.1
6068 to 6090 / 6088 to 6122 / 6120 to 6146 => -1.2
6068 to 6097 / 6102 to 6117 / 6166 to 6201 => -1.5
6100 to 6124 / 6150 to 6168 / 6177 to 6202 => -0.6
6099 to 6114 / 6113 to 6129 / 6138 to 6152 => 0.6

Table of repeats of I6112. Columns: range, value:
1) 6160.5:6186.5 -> 13.21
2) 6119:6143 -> 19.76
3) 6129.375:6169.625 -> 20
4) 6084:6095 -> 21.3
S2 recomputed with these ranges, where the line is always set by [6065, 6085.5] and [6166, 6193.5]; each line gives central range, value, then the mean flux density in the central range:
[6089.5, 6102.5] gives -2.84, 18.9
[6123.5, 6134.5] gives -2.76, 17.4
